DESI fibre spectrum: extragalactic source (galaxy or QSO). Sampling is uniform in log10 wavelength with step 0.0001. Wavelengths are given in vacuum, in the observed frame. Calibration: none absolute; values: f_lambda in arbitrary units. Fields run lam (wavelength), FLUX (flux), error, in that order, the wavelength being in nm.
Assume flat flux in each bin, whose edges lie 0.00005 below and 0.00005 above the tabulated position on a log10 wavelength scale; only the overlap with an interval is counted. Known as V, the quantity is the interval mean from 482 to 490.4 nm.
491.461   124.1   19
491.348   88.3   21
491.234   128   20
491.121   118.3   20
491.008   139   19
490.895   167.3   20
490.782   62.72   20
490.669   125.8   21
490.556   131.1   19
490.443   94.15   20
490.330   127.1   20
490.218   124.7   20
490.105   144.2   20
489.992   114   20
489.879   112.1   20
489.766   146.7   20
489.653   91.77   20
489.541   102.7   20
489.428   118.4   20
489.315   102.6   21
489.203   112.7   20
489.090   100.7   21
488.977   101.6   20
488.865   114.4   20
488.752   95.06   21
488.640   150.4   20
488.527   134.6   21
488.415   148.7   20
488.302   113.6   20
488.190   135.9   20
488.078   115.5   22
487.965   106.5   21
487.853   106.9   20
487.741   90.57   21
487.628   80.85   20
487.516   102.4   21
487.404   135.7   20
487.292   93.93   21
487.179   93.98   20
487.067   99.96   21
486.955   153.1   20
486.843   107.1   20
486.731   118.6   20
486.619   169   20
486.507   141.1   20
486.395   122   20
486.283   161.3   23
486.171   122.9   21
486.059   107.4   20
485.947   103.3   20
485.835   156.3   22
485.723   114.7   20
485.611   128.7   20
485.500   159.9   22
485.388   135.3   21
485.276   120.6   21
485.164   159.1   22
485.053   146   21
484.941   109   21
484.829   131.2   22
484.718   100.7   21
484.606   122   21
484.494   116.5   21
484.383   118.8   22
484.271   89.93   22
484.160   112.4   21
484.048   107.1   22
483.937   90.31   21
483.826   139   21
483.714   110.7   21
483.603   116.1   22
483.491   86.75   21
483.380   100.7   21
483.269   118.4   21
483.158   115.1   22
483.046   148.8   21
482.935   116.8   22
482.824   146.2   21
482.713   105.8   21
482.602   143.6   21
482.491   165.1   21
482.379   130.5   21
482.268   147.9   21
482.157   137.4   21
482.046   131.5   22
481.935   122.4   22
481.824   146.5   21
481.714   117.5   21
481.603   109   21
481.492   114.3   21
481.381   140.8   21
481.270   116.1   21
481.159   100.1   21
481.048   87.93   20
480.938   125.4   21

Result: 121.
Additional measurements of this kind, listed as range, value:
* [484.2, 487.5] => 125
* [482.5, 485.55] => 122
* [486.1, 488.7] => 122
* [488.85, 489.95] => 110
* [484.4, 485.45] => 127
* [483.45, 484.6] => 110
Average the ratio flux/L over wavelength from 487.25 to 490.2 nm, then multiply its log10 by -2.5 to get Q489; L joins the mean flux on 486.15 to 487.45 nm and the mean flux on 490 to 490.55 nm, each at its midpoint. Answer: 0.089 mag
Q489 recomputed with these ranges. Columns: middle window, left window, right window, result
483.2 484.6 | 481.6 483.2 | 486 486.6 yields 0.21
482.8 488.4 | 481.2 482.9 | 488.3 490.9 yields 0.04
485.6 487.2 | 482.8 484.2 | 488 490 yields -0.10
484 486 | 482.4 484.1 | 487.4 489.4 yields -0.05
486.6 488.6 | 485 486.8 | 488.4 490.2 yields 0.09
